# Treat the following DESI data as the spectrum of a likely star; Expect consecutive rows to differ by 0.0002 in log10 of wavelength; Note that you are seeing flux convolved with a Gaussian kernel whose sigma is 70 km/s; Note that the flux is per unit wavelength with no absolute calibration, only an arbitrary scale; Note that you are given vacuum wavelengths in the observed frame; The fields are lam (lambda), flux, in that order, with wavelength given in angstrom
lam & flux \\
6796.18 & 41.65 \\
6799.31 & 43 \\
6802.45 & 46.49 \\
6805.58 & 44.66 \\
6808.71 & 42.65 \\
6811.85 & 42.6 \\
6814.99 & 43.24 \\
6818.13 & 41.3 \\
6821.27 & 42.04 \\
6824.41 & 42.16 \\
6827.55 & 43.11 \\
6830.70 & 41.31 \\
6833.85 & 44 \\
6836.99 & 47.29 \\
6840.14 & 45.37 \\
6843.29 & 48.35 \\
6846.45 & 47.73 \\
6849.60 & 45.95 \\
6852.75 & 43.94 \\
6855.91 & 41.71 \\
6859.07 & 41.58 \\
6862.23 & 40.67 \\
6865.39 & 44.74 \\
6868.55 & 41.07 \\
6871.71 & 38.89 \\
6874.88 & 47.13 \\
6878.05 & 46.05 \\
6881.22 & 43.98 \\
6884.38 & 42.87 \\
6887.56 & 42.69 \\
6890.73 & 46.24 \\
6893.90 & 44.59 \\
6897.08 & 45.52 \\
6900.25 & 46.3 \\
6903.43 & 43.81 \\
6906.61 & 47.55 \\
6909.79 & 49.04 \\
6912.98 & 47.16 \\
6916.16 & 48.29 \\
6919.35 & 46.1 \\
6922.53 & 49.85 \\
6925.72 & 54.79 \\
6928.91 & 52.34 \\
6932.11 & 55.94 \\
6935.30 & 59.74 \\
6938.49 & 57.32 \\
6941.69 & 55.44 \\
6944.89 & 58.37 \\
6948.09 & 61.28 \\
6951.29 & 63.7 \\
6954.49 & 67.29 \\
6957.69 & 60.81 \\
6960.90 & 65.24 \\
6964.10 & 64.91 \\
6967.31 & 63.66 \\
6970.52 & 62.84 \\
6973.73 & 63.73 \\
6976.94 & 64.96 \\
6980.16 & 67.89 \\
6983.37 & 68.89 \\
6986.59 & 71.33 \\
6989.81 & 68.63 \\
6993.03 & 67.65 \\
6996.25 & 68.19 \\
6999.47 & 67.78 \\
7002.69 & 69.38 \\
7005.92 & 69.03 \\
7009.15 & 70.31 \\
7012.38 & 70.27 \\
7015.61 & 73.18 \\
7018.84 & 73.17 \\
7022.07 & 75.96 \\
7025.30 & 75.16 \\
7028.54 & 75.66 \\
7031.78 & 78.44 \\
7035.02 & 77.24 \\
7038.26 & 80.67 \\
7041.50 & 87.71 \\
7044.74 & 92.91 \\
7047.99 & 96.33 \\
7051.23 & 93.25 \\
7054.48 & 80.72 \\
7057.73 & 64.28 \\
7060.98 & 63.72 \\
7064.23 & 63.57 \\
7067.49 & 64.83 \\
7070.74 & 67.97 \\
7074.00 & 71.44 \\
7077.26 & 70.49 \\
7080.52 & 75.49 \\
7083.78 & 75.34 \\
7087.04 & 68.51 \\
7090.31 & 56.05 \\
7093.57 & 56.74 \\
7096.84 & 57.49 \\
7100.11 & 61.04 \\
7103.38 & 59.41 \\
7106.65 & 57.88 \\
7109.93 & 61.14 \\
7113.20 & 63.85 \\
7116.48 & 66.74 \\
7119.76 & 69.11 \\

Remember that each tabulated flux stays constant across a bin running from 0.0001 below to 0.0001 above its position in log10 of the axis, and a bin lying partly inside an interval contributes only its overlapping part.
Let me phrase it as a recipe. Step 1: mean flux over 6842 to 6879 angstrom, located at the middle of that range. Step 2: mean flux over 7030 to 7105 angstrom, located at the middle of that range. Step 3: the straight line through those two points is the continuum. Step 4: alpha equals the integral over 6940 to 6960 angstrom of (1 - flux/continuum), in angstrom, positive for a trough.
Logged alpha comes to -1.8 angstrom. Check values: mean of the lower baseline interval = 43.9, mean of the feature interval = 61.3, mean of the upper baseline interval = 72.3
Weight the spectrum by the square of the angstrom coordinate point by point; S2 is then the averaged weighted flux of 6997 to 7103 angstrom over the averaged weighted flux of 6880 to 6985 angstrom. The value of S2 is 1.36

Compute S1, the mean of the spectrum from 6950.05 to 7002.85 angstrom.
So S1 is 66.2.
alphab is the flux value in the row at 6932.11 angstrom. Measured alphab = 55.94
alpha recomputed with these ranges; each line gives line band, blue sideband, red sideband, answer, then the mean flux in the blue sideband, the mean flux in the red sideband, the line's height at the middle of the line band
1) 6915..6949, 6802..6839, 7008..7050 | 4.4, 43.3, 79.3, 62.5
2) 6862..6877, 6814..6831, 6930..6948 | 1.7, 42.2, 57.5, 48.4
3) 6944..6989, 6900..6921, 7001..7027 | -3.2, 46.9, 72.1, 60.5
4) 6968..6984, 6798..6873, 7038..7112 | -1.6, 43.5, 70.5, 59.3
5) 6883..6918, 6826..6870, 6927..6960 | 4.4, 44.1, 59.3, 52.4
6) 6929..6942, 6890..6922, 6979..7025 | -0.7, 46.6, 70.3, 53.9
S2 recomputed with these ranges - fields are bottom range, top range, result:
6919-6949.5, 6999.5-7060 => 1.44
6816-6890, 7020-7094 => 1.81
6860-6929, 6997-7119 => 1.63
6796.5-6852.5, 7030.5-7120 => 1.72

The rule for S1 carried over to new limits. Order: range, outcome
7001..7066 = 76.5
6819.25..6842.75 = 43.8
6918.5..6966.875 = 58.5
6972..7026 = 69.6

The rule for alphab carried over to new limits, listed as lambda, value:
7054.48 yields 80.72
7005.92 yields 69.03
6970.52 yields 62.84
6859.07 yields 41.58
